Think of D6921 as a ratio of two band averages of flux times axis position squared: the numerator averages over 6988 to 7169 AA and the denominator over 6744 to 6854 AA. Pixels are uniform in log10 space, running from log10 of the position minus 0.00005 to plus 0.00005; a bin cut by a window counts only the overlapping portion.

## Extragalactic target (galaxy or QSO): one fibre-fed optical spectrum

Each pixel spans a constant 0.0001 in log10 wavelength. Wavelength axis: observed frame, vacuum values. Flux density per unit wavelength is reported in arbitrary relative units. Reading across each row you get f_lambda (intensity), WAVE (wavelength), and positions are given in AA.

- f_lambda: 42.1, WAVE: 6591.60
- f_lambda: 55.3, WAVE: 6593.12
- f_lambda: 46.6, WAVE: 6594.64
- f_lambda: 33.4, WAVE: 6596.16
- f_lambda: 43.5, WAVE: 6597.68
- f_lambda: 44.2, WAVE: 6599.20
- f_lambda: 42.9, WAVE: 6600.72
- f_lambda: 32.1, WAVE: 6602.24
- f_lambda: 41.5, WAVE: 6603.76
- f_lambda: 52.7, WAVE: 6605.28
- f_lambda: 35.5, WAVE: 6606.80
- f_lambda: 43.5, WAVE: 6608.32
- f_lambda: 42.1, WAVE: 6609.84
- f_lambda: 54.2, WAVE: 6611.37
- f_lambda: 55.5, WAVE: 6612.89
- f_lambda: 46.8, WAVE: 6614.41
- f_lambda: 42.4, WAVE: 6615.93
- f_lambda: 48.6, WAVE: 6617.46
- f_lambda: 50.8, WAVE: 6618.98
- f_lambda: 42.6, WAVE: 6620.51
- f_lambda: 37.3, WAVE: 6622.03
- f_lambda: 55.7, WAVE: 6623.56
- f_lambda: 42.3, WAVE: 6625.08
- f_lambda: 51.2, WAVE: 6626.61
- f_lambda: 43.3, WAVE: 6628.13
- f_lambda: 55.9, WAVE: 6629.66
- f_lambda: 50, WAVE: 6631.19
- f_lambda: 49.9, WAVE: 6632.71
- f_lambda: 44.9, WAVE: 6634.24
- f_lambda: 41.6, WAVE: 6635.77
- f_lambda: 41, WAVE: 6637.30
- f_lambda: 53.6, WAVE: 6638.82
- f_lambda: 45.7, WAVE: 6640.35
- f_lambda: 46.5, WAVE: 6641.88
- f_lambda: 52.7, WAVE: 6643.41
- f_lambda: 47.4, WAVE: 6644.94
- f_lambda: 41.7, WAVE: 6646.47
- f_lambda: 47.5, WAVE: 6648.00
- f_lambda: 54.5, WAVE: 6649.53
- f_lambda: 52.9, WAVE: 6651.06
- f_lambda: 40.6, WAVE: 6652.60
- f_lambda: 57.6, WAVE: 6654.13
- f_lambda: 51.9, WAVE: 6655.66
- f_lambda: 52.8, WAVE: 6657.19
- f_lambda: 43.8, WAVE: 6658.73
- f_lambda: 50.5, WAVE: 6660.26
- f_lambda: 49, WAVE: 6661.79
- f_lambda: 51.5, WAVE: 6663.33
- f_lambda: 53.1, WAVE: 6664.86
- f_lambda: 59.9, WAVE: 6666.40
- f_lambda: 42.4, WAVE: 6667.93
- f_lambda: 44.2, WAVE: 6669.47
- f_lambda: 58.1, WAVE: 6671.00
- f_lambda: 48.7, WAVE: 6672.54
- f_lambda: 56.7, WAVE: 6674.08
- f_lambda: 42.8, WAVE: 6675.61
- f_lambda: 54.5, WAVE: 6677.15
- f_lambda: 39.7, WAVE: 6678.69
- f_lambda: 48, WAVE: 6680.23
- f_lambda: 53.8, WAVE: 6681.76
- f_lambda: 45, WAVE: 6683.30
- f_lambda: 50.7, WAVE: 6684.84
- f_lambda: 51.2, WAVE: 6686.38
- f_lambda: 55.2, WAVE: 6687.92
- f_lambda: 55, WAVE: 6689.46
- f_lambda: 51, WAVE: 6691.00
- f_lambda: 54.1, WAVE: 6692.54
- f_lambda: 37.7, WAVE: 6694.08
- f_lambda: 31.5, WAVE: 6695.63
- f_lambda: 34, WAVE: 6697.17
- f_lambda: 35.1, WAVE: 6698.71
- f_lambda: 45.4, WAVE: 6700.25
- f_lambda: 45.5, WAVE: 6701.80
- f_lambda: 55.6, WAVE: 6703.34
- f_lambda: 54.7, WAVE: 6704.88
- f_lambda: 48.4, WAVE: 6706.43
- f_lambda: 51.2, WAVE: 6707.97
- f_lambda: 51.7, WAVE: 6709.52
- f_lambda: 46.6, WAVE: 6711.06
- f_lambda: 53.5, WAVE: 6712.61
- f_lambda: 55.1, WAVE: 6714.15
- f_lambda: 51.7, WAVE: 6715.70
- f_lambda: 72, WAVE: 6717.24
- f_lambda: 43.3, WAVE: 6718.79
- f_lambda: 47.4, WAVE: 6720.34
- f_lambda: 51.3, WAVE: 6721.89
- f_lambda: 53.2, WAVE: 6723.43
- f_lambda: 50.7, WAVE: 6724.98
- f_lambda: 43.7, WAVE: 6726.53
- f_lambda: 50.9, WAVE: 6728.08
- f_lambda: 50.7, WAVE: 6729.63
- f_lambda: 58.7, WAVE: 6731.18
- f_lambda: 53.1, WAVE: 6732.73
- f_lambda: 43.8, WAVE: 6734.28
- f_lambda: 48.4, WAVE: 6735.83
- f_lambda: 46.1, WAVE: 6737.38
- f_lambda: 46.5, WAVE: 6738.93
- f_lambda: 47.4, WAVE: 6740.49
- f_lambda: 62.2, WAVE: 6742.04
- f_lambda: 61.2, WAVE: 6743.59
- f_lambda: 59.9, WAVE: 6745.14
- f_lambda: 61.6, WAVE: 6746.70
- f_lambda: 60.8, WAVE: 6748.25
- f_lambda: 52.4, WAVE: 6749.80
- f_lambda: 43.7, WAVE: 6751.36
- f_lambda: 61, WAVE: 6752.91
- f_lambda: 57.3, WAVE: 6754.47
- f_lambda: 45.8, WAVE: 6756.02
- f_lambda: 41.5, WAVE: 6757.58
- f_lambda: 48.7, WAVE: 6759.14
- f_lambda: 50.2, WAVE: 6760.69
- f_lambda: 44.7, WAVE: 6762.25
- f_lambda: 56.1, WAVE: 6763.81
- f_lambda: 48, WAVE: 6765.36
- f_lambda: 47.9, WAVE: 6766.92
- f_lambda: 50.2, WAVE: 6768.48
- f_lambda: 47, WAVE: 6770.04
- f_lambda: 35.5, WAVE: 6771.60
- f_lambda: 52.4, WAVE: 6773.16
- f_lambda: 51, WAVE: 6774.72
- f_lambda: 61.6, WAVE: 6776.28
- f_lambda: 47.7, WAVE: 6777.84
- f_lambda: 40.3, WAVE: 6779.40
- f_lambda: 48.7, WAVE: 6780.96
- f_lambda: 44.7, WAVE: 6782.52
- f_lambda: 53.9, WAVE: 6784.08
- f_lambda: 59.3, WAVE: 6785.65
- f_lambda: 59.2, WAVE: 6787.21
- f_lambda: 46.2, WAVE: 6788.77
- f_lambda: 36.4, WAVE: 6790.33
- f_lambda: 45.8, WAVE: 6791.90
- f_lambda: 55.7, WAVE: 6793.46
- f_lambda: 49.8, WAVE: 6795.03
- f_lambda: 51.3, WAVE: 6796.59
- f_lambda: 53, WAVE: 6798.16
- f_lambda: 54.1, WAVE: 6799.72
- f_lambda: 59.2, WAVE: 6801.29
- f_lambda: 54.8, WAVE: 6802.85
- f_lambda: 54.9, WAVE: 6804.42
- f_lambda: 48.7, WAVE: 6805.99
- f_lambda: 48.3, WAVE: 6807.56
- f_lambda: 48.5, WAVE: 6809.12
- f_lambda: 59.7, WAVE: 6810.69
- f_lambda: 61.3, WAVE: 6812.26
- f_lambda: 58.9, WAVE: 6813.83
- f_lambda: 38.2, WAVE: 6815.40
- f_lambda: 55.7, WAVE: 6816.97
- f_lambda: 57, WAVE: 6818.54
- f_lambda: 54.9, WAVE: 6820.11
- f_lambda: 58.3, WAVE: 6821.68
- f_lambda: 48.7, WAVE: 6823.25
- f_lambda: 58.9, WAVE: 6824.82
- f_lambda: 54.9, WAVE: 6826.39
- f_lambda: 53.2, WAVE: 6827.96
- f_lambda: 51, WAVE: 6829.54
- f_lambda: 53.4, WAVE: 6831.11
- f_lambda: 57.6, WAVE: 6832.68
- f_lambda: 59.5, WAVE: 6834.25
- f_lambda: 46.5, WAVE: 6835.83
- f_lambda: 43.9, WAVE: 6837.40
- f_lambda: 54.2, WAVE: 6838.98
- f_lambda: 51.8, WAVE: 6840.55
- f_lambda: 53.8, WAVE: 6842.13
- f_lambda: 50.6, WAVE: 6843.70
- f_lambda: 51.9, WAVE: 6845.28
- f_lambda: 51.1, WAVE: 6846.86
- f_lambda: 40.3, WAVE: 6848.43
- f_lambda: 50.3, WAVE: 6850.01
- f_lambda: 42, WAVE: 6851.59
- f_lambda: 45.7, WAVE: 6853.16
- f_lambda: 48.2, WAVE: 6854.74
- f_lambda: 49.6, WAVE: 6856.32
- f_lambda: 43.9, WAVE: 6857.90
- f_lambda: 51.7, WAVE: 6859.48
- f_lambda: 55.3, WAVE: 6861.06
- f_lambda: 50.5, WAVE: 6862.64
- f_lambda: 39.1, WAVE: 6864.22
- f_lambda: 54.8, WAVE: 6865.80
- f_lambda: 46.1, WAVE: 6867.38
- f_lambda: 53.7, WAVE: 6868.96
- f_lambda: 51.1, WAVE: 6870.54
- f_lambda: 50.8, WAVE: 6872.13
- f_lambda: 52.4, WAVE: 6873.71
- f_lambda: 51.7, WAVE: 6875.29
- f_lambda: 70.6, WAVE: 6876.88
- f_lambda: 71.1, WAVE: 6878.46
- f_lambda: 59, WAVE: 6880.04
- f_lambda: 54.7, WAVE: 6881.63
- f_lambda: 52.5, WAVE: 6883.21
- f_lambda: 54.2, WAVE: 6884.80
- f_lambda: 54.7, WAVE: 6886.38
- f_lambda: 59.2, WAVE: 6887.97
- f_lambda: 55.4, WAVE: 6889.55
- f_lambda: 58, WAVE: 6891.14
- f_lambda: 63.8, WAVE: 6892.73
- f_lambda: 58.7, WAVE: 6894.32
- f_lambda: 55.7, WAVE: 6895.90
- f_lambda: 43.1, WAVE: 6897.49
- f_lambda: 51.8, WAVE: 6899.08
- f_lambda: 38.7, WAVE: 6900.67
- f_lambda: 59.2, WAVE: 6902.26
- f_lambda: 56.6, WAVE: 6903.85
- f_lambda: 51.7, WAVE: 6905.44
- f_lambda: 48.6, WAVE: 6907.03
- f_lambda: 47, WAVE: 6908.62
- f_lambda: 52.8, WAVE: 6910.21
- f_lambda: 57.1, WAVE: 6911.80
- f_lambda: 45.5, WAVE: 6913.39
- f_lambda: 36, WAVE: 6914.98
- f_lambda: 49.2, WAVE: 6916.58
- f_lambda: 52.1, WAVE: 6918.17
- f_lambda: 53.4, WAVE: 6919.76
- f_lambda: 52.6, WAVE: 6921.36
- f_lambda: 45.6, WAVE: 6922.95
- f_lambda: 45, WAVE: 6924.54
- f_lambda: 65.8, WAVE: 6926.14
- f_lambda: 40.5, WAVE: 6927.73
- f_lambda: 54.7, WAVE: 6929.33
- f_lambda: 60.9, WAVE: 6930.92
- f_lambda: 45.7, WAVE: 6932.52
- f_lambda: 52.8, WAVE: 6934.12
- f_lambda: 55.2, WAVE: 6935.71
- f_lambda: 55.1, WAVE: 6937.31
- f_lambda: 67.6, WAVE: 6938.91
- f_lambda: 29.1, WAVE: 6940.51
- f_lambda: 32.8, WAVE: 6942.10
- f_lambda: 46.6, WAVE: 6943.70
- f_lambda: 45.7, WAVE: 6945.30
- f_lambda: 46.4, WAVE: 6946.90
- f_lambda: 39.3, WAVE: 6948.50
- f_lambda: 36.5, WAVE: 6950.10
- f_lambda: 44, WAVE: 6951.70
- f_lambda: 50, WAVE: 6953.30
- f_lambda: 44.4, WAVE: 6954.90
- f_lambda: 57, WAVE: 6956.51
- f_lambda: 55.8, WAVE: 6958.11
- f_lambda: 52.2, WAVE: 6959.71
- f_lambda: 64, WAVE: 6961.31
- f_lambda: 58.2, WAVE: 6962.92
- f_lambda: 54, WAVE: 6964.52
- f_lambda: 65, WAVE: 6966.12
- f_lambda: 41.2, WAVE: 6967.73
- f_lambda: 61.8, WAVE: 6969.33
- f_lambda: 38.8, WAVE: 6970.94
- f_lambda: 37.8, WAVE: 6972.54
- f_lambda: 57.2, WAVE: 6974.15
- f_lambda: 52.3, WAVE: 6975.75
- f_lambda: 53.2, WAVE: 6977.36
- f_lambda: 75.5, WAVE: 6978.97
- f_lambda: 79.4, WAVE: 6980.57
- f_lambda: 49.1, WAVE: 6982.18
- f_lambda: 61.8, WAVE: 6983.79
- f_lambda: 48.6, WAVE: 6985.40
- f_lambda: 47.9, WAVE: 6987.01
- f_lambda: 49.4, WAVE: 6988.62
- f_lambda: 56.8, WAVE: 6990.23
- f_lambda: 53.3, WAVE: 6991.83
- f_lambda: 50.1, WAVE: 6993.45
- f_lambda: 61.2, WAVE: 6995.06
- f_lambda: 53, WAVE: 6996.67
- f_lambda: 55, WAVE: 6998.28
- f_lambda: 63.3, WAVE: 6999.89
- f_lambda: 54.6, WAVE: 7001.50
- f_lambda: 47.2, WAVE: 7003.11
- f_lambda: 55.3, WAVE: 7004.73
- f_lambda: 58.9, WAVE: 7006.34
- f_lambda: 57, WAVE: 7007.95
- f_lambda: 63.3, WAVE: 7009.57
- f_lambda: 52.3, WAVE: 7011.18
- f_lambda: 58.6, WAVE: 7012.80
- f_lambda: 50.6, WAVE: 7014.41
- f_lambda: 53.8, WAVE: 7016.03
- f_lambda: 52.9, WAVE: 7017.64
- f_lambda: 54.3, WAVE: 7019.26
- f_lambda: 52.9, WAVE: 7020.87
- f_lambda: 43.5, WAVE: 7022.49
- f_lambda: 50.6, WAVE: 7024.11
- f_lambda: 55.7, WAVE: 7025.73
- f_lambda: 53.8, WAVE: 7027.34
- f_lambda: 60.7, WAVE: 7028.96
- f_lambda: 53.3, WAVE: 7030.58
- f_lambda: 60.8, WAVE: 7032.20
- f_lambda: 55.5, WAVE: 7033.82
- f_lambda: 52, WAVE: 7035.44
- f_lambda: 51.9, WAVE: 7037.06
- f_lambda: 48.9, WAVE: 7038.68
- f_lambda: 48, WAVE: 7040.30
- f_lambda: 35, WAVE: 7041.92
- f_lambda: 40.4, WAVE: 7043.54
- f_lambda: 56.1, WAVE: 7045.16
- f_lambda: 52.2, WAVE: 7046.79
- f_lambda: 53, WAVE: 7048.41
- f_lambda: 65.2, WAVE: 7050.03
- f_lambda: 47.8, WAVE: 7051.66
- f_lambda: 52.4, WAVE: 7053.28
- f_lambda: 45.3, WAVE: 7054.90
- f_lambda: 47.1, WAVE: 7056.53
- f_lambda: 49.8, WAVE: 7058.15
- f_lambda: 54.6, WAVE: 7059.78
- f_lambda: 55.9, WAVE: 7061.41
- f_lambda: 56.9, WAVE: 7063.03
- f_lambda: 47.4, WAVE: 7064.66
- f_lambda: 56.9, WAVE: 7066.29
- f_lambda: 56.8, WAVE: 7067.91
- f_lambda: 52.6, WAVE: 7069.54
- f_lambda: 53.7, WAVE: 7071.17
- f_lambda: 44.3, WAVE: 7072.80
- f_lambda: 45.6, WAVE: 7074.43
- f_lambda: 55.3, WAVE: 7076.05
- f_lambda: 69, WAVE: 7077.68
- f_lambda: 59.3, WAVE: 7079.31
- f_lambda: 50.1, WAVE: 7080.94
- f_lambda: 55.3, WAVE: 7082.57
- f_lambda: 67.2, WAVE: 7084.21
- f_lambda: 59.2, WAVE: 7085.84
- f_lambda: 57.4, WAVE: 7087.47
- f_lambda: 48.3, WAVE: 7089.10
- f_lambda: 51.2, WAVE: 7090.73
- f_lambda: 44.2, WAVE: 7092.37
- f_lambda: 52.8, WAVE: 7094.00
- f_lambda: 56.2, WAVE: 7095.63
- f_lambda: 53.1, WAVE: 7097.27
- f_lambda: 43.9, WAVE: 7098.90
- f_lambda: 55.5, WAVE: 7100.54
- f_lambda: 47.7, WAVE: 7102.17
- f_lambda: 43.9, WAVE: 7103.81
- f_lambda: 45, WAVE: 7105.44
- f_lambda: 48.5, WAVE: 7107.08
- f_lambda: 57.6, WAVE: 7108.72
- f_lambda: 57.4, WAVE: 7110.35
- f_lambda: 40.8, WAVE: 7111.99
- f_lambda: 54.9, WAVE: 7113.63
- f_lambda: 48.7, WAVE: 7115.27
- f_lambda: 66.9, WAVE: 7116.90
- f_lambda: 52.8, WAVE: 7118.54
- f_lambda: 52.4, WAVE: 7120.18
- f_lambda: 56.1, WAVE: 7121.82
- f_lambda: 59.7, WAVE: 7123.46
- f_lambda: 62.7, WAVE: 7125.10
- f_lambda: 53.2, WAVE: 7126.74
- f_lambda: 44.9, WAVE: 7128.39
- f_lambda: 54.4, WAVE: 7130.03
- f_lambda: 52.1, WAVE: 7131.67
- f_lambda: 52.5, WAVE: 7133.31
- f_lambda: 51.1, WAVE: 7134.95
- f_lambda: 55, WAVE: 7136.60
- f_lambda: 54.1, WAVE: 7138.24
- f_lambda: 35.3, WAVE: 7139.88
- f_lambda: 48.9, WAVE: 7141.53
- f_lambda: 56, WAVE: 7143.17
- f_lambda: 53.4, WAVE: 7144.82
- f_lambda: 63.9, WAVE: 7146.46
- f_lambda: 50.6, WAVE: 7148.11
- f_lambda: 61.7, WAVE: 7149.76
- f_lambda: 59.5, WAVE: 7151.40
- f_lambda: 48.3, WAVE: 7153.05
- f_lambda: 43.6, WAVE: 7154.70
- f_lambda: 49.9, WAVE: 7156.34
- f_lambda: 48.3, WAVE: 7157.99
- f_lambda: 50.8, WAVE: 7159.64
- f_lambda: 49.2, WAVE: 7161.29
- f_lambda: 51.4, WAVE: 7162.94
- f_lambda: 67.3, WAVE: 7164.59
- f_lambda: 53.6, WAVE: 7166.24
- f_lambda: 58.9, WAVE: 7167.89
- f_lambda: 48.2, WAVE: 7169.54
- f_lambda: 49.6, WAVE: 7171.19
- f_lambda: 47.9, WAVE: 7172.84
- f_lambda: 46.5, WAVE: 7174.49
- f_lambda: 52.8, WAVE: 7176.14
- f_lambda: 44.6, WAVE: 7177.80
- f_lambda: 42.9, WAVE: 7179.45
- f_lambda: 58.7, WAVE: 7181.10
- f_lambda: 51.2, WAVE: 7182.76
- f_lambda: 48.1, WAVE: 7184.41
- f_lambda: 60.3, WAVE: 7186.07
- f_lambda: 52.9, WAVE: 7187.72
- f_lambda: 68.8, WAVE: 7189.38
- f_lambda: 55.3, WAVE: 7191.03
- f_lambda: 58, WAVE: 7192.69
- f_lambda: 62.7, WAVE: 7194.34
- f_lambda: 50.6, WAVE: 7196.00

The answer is 1.12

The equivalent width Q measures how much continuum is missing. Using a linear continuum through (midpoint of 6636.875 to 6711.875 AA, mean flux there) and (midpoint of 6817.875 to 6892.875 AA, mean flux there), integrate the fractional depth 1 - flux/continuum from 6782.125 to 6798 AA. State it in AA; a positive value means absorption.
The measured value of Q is 0.3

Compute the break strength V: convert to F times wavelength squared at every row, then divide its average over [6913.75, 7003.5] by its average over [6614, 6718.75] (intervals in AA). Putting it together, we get 1.16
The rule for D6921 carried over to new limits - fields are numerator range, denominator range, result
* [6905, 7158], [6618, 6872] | 1.13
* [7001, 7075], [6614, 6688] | 1.21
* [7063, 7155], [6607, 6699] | 1.26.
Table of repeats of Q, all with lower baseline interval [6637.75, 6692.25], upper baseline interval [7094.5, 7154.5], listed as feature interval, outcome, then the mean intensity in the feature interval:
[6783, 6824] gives -1.5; 52.7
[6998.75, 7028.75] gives -1.4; 54.5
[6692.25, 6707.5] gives 1.9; 44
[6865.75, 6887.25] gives -1.8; 55.6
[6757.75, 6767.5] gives 0.3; 48.8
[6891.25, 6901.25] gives -0.3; 52.6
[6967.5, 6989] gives -1.0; 54.3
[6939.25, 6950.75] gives 2.4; 40.7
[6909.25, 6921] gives 0.4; 49.5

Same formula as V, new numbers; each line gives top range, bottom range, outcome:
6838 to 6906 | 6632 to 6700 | 1.16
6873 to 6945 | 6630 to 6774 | 1.12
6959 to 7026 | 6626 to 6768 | 1.20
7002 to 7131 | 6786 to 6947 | 1.08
